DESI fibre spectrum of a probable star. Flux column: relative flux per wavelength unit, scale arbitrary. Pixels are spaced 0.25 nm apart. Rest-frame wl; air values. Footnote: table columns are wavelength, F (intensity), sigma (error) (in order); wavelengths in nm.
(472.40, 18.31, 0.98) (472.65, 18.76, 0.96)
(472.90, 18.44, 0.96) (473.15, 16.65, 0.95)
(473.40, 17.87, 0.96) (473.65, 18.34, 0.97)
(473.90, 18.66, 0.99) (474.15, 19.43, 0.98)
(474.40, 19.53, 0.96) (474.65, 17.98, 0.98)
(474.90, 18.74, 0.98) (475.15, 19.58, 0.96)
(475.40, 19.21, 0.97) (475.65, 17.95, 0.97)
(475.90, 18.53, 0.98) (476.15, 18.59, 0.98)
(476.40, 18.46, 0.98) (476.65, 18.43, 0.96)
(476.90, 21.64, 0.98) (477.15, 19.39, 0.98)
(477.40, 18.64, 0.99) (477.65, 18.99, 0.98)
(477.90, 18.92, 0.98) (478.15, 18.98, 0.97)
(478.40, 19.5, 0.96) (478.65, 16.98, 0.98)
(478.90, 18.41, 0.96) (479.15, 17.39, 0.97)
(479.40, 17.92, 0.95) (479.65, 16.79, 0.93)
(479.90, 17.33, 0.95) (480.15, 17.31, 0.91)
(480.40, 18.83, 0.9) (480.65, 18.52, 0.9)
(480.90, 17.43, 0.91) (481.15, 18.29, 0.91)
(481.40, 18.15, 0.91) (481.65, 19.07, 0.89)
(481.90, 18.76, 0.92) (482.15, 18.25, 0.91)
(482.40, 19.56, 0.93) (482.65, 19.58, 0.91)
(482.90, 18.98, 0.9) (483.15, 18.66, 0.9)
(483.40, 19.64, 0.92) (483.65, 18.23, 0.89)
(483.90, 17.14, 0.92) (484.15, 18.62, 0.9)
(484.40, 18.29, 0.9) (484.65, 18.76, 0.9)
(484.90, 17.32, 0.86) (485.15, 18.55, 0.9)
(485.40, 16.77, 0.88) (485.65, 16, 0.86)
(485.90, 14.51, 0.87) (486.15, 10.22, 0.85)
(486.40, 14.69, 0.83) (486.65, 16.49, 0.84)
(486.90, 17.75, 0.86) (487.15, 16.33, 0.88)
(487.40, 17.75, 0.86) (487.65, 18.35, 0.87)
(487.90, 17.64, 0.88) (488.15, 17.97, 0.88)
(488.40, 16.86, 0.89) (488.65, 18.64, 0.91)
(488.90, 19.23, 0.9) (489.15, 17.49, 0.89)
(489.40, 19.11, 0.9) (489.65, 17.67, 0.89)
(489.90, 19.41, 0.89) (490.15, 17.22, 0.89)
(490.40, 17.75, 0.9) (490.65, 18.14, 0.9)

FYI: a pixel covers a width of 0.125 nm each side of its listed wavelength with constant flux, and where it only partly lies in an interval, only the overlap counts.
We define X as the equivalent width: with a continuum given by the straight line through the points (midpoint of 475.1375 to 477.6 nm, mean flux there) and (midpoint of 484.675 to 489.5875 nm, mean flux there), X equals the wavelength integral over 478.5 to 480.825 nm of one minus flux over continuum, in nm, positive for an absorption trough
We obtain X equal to 0.08 nm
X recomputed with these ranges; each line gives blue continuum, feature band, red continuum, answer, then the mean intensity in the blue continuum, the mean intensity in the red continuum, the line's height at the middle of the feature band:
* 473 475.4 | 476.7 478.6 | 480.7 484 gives -0.07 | 18.6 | 18.6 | 18.6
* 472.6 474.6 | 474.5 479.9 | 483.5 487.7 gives -0.20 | 18.4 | 16.8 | 17.9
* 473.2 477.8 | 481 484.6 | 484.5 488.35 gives -0.27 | 18.9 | 16.6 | 17.4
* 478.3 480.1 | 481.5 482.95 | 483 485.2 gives -0.07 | 17.7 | 18.4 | 18.1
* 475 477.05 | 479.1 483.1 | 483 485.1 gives 0.07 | 19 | 18.3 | 18.6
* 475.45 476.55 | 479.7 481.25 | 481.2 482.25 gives 0.05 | 18.4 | 18.5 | 18.5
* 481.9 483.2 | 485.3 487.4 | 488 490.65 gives 0.34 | 19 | 18.1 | 18.5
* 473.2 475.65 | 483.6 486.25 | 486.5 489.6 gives 0.18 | 18.7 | 17.8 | 18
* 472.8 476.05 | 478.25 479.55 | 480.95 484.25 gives 0.04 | 18.5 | 18.7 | 18.6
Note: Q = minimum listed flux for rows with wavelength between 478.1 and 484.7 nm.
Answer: 16.79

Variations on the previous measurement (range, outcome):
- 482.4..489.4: 10.22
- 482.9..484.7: 17.14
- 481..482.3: 18.15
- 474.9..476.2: 17.95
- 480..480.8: 17.31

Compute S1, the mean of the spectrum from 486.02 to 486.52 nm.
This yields 12.5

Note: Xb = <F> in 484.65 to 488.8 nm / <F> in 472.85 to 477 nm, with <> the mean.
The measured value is 0.89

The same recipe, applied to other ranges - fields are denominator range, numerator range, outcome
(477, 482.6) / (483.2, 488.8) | 0.93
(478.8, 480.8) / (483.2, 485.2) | 1.03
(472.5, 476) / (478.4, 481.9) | 0.97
